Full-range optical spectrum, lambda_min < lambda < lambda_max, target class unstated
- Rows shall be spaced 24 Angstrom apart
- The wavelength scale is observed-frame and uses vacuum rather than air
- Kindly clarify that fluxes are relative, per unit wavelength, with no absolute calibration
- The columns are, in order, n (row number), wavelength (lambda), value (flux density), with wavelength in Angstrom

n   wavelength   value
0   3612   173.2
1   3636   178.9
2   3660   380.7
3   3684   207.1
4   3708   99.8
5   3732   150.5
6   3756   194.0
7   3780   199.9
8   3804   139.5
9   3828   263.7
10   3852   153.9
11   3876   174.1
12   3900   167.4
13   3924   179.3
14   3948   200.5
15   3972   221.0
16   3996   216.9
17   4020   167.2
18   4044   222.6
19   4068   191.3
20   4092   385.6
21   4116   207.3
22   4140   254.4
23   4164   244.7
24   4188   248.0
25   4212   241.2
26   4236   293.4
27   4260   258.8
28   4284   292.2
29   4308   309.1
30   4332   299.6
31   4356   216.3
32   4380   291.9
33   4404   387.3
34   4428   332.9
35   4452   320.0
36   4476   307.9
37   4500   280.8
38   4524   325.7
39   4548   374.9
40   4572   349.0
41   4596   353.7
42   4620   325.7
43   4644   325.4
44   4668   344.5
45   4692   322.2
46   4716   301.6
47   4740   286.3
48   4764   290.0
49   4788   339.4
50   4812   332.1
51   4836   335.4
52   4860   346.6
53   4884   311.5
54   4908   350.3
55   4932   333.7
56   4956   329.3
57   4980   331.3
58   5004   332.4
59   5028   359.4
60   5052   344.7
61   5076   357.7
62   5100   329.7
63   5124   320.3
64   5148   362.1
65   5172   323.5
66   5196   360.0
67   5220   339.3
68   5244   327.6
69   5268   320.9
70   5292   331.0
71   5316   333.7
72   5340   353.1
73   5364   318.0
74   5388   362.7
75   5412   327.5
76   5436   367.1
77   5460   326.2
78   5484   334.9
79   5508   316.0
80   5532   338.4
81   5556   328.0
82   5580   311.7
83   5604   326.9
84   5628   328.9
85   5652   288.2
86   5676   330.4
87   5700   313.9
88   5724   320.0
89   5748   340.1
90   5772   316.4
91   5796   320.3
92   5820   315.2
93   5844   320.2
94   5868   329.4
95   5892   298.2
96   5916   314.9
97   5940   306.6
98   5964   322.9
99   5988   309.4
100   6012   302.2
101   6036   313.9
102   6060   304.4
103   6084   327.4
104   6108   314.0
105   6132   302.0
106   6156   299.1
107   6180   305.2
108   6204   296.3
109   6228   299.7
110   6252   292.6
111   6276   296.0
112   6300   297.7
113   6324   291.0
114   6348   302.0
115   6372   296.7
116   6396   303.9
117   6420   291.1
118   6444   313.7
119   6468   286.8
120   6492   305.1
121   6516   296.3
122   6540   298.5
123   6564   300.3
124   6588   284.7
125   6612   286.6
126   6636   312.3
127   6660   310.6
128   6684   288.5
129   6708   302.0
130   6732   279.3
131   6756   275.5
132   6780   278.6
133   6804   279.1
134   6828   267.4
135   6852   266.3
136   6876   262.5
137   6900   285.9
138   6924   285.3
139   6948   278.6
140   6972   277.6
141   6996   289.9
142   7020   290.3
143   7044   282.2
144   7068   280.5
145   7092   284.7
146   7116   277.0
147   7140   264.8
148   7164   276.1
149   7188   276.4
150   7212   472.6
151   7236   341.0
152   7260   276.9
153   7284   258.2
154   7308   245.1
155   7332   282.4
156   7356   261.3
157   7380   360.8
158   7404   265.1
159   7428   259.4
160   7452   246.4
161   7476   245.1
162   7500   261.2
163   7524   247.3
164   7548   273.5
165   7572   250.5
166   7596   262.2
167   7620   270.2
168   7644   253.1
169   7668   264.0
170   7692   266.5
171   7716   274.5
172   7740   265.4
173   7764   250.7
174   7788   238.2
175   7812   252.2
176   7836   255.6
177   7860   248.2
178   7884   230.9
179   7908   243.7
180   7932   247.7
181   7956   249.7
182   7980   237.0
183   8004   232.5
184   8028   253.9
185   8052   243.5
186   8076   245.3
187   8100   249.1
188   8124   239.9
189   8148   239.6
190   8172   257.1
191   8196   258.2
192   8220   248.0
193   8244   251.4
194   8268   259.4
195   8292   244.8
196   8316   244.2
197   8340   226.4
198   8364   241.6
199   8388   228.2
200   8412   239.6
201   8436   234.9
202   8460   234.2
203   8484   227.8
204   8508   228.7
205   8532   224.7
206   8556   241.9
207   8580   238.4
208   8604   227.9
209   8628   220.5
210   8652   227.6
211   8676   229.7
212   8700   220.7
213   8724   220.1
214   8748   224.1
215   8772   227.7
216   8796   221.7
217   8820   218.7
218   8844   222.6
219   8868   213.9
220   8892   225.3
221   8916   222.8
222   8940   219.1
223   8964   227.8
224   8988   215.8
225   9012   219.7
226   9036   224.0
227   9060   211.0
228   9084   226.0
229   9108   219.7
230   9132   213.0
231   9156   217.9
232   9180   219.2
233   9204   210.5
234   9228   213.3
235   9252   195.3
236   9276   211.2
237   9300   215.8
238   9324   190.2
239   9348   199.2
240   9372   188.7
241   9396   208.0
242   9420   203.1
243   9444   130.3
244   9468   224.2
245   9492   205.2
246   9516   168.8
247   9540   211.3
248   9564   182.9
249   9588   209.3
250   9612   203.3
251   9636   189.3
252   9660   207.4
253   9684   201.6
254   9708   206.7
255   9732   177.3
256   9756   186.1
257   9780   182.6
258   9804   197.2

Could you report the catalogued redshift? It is 0.10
